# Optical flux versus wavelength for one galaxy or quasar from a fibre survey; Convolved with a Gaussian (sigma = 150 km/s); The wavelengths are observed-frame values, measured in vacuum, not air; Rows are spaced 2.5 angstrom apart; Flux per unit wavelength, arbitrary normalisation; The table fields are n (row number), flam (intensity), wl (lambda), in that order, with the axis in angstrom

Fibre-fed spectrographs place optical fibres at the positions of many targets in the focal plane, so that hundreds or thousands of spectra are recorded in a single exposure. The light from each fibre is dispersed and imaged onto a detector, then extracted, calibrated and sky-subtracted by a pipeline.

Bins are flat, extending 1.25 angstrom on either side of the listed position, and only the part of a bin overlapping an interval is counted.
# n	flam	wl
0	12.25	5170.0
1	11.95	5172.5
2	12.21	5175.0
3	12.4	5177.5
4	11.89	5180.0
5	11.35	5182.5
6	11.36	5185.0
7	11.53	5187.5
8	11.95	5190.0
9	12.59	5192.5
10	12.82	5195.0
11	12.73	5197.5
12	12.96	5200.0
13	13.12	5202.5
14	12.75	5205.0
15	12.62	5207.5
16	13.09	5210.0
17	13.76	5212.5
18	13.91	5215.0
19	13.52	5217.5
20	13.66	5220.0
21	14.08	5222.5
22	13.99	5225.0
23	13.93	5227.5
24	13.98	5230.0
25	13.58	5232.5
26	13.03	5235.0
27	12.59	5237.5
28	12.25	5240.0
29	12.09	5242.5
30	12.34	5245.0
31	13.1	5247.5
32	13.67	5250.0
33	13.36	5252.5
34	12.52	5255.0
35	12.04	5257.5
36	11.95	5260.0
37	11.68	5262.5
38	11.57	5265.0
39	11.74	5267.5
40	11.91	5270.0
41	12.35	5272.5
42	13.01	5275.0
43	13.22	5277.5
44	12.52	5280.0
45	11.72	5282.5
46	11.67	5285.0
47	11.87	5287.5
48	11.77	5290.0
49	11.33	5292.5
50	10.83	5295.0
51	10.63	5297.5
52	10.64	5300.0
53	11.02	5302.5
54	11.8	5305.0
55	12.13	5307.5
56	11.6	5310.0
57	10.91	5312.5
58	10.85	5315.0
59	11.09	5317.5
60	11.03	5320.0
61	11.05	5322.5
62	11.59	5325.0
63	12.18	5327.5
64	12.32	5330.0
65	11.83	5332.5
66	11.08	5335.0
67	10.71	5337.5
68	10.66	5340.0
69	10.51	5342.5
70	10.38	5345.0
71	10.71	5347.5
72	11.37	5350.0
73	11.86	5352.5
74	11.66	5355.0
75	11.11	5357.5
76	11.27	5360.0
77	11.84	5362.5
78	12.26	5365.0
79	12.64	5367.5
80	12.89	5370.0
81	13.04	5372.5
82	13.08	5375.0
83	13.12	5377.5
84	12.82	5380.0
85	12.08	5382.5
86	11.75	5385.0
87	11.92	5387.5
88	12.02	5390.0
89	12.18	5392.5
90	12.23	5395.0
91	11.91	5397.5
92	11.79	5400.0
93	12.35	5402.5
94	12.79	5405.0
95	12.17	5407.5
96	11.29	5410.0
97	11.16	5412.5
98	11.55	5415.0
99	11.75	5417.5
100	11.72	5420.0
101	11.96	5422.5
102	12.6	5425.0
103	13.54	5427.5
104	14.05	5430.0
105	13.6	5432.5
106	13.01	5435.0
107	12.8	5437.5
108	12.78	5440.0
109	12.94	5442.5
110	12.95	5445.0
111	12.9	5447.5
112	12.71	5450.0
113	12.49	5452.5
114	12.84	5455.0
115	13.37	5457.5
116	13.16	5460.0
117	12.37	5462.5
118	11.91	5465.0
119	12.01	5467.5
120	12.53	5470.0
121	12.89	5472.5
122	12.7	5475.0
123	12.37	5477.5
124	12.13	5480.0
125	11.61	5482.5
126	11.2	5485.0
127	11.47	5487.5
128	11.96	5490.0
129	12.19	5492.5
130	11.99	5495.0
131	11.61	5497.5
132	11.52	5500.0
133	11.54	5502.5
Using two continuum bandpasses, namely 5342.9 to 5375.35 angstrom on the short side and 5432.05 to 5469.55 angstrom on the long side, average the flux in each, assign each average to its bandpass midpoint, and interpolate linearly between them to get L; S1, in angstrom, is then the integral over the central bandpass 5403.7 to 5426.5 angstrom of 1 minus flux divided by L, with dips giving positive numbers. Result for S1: 0.9 angstrom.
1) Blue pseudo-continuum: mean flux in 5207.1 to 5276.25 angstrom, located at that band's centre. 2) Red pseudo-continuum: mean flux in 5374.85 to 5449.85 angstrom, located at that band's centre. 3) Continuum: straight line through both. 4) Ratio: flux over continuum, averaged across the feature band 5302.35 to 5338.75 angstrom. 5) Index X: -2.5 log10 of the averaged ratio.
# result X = 0.113 mag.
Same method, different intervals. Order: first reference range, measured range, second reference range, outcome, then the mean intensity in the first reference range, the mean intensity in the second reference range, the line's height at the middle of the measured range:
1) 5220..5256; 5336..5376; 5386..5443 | 0.09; 13.2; 12.3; 12.6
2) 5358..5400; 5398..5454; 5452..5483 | -0.01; 12.3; 12.5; 12.4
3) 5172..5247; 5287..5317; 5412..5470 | 0.13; 12.8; 12.6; 12.7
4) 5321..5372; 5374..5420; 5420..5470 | 0.01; 11.5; 12.8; 12.2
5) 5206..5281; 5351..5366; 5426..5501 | 0.09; 12.9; 12.5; 12.7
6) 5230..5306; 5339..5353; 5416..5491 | 0.14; 12.2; 12.5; 12.3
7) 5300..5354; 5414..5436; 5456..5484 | -0.05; 11.3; 12.5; 12.1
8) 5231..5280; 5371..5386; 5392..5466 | -0.01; 12.5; 12.5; 12.5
